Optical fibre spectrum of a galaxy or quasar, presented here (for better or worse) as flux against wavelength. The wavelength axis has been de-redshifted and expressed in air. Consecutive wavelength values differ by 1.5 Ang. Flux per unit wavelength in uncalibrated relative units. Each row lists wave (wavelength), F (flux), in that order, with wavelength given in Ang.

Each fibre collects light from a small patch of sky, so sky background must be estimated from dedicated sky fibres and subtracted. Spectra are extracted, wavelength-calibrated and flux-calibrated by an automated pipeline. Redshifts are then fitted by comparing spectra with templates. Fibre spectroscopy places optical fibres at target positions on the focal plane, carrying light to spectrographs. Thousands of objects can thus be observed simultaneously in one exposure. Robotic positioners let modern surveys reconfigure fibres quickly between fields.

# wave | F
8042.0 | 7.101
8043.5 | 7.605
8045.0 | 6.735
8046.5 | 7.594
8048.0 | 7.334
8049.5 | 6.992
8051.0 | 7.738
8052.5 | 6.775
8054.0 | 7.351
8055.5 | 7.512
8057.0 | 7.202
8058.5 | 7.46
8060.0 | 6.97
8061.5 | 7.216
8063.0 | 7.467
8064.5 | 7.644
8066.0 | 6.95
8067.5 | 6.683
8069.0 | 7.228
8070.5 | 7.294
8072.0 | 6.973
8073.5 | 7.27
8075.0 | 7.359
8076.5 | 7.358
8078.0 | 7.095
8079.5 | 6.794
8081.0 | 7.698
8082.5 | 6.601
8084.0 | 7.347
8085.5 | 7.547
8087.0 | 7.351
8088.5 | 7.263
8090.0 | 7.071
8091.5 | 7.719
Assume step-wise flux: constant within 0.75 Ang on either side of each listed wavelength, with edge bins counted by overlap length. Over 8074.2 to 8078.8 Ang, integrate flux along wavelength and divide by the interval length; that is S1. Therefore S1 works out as 7.27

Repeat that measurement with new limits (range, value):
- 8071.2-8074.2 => 7.12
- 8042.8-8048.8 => 7.31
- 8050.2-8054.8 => 7.29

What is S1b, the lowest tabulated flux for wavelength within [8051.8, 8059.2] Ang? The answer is 6.775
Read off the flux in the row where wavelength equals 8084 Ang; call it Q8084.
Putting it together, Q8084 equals 7.347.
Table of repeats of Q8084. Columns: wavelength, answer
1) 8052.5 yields 6.775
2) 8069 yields 7.228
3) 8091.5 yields 7.719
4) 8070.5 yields 7.294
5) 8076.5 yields 7.358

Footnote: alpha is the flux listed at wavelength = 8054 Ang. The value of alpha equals 7.351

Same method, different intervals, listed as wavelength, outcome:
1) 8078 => 7.095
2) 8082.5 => 6.601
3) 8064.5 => 7.644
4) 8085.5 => 7.547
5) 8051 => 7.738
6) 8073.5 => 7.27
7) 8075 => 7.359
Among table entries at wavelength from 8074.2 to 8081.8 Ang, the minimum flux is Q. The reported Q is 6.794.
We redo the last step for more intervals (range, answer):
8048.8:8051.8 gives 6.992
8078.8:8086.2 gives 6.601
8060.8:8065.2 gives 7.216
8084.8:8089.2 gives 7.263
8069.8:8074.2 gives 6.973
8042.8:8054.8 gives 6.735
